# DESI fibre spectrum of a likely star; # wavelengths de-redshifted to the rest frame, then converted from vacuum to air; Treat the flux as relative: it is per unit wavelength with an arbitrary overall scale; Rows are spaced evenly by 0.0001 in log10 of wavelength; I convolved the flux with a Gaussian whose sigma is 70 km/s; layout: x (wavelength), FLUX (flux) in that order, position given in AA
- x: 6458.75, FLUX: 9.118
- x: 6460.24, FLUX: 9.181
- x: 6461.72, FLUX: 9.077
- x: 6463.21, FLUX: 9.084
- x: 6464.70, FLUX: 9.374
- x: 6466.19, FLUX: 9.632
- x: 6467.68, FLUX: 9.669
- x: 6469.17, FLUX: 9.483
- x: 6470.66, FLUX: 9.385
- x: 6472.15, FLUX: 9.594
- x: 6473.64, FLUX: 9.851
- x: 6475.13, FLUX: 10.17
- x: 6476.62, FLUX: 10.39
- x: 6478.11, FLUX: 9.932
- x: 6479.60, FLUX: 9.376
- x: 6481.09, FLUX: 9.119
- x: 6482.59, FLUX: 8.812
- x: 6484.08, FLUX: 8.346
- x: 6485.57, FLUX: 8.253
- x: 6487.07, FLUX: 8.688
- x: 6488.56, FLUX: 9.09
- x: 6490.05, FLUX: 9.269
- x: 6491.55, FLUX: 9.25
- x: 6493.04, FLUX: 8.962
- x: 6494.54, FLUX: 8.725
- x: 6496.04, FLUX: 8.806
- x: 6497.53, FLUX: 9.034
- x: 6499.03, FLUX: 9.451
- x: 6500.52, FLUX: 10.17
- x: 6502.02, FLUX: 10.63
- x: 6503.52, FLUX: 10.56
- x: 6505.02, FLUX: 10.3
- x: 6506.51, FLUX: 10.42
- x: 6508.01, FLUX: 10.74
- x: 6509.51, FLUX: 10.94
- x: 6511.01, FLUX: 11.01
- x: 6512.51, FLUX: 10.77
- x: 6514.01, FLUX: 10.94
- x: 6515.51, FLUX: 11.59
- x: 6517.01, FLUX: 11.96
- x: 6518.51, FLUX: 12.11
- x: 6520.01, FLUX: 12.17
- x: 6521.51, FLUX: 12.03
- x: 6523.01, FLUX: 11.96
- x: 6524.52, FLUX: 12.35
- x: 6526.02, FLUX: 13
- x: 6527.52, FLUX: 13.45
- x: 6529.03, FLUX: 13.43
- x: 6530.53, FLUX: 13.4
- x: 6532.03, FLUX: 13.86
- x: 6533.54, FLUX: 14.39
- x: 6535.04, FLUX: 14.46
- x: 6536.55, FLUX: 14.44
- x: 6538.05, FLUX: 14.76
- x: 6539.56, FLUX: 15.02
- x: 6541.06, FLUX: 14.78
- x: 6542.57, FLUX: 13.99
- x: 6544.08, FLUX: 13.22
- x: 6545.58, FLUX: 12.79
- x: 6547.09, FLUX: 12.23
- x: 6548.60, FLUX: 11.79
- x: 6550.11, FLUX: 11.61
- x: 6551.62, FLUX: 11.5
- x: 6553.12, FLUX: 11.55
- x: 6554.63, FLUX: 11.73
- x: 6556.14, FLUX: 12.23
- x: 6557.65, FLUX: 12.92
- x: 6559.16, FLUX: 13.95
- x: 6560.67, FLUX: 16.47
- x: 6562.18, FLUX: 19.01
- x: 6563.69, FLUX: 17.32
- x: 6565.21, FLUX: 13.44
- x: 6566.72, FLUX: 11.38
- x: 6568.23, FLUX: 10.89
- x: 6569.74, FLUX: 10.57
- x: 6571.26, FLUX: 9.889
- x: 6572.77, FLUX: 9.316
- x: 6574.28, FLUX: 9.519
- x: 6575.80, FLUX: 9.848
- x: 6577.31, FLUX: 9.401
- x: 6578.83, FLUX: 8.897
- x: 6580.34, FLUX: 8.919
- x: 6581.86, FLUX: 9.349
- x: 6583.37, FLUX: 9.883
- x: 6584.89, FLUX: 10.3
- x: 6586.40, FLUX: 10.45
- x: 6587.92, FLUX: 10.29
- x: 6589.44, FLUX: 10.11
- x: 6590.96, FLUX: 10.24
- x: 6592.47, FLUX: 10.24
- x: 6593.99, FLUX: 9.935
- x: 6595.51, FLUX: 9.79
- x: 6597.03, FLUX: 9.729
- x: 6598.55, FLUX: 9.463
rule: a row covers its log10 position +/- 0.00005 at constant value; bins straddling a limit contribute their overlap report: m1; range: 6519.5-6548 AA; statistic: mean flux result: 13.5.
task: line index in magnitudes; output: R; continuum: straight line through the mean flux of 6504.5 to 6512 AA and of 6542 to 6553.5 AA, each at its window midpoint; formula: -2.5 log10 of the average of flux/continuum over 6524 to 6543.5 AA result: -0.186 mag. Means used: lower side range 10.7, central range 14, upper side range 12.3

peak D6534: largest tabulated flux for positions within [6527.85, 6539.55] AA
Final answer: 14.76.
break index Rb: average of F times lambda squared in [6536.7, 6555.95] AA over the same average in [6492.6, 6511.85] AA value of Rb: 1.31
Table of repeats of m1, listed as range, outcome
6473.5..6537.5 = 10.9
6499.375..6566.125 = 12.7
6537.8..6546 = 14.1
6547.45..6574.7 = 12.5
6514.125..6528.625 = 12.3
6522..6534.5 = 13.2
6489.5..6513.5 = 9.95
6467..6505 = 9.42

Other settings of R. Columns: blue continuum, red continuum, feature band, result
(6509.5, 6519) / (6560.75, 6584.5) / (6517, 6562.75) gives -0.18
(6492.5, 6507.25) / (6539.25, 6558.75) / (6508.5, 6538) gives -0.13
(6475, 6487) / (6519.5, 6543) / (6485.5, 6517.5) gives 0.11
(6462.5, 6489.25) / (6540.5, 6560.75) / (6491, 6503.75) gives 0.10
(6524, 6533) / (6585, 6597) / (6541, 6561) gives -0.05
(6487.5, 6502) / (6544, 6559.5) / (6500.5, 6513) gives -0.08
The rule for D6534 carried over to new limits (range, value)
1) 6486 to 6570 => 19.01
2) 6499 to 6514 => 11.01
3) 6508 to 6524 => 12.17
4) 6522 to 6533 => 13.86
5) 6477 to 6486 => 9.932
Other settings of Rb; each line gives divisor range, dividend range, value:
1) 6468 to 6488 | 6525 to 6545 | 1.52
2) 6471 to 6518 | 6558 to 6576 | 1.32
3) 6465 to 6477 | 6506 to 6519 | 1.16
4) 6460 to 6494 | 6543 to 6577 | 1.37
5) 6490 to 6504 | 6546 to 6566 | 1.45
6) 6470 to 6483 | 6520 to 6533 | 1.36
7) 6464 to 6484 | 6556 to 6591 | 1.23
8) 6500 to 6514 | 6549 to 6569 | 1.28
